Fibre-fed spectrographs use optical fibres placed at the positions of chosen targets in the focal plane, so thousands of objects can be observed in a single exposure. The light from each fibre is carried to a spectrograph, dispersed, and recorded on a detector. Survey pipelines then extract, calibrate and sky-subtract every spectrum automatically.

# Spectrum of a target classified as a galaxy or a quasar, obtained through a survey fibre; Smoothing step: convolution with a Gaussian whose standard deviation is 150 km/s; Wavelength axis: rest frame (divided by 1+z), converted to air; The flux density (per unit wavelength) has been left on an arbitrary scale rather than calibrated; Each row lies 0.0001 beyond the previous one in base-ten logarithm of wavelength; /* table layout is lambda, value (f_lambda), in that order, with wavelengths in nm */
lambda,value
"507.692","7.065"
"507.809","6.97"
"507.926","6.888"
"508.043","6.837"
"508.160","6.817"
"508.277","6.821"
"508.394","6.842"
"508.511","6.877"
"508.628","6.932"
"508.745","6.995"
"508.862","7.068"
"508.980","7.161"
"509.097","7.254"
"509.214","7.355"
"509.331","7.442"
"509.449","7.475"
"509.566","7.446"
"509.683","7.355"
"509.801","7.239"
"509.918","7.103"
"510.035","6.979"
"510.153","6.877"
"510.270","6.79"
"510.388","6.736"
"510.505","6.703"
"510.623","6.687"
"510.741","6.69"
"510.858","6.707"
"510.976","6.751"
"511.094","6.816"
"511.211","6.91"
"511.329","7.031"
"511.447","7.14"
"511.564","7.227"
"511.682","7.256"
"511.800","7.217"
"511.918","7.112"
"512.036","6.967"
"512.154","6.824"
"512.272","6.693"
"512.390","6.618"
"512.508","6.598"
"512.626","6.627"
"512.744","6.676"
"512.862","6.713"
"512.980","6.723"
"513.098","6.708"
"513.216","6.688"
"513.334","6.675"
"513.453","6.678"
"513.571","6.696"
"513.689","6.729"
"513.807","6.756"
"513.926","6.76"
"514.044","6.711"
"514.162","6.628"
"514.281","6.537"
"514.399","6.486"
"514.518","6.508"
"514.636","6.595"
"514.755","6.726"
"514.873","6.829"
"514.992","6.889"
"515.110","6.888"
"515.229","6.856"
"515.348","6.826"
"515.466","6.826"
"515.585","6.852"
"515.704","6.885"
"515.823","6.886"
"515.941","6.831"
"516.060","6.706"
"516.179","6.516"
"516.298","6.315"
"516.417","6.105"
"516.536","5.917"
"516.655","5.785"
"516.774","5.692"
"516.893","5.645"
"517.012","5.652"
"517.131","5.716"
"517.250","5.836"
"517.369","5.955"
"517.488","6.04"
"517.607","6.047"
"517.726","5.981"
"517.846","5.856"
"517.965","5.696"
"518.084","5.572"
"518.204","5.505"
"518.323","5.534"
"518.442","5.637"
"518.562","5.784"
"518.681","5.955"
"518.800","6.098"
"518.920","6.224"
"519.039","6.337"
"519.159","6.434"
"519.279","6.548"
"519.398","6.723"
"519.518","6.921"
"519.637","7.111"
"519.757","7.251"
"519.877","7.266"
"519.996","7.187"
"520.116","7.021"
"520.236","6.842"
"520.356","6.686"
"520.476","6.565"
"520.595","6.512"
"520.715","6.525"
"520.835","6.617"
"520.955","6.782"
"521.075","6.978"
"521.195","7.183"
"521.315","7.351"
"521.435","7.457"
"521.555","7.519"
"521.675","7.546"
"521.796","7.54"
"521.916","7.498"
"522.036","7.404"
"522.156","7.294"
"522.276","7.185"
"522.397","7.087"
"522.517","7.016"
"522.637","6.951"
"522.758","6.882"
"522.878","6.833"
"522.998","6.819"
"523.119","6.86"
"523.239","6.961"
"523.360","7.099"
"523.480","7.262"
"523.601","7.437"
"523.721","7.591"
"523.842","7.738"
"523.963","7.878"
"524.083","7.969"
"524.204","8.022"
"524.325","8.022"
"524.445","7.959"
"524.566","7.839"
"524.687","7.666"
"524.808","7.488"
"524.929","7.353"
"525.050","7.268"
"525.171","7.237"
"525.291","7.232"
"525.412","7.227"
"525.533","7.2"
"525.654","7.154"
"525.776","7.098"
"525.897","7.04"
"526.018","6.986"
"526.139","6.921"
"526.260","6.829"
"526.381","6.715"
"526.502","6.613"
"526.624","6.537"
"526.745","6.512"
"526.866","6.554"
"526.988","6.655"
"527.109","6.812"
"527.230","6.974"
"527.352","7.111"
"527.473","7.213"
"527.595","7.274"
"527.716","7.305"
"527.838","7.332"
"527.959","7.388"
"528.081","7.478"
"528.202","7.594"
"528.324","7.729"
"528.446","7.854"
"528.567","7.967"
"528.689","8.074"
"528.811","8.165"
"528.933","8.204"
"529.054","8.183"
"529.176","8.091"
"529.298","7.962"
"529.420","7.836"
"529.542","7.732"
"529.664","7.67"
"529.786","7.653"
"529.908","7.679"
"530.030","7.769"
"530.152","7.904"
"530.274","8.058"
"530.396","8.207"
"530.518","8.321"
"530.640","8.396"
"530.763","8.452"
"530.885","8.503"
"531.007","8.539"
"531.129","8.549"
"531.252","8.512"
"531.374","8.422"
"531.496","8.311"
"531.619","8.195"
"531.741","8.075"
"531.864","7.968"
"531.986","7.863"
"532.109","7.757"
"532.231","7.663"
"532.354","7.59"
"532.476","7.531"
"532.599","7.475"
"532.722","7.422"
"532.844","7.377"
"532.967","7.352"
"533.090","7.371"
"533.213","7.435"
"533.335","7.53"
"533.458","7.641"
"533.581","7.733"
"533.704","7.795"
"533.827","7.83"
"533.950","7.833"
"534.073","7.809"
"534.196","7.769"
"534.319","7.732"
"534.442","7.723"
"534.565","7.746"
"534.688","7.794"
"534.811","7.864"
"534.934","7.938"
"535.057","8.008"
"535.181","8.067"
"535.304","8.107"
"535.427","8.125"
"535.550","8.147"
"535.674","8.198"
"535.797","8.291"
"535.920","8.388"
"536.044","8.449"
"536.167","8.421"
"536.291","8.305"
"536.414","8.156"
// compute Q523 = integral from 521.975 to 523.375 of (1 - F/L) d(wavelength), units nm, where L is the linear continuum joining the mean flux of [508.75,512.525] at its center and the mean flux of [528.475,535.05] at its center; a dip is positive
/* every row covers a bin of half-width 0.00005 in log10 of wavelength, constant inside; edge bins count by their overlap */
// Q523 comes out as 0.091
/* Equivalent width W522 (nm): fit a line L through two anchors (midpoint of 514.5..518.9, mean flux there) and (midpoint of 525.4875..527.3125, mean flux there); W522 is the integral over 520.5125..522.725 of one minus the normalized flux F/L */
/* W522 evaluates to -0.20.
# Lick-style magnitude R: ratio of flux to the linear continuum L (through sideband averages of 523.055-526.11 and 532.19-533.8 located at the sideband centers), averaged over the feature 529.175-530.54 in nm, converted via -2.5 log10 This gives -0.06 mag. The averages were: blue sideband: 7.42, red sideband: 7.53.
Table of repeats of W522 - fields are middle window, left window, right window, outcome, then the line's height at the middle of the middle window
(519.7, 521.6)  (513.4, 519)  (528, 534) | -0.06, 6.78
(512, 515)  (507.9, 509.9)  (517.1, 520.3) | 0.01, 6.72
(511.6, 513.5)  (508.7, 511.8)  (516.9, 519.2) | -0.03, 6.7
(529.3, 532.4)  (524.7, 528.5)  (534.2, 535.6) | -0.22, 7.54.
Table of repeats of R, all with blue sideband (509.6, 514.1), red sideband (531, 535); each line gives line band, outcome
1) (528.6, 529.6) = -0.054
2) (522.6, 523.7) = 0.050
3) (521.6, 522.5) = -0.005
